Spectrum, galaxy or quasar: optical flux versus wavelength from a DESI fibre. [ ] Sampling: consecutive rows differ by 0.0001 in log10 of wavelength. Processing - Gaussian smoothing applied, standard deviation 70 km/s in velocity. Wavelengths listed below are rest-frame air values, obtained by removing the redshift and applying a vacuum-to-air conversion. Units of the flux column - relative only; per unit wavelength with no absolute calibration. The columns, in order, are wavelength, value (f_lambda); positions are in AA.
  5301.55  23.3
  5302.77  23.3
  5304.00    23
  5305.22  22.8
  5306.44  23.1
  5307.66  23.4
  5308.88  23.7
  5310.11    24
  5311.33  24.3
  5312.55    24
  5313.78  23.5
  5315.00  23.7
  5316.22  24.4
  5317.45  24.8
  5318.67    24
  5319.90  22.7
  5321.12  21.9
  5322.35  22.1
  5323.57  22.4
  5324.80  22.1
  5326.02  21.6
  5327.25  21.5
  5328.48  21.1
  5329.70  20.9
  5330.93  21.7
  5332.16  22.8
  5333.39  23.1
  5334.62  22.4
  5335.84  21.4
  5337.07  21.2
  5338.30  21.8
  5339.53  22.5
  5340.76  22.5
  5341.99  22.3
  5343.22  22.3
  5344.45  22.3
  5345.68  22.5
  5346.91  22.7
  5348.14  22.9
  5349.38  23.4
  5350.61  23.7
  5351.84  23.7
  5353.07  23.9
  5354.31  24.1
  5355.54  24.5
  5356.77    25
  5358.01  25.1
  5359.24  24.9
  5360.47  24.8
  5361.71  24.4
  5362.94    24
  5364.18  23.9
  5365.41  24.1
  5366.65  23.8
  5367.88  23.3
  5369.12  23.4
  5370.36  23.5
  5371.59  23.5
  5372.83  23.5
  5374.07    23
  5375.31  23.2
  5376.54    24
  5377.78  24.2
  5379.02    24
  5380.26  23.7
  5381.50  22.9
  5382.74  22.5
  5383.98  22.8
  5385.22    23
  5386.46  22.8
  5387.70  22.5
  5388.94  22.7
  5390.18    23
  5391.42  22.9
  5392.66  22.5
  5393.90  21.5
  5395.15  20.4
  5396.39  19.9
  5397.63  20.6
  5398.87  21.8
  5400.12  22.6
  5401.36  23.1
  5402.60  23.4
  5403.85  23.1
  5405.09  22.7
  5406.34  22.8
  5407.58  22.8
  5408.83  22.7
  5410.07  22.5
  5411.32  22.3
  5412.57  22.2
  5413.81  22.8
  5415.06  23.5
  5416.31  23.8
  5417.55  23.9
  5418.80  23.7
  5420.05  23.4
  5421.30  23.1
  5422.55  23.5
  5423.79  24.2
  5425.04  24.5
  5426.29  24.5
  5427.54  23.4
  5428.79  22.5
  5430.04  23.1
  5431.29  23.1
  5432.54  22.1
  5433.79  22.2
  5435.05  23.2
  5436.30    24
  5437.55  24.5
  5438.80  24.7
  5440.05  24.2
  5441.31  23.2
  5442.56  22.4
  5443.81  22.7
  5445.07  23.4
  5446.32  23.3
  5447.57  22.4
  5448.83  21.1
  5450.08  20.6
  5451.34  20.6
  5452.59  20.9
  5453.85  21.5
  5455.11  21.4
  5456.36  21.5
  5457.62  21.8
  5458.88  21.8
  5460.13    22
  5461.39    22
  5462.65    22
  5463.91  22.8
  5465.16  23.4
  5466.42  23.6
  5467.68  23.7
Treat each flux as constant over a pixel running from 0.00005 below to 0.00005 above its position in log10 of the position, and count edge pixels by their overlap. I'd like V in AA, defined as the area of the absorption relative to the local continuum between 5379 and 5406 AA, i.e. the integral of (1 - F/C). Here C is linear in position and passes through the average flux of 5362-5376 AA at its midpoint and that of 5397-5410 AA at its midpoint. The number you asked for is 0.53 AA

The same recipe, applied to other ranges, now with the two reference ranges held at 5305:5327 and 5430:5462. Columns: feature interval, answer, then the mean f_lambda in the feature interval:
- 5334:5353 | 0.4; 22.6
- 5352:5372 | -1.0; 24.1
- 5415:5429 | -0.7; 23.7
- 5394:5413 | 0.4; 22.2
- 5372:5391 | -0.3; 23.2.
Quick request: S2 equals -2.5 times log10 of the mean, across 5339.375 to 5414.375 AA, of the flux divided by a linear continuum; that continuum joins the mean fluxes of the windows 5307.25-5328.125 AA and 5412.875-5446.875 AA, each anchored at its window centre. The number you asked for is 0.01 mag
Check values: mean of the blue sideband 23.2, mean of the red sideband 23.4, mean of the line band 23.1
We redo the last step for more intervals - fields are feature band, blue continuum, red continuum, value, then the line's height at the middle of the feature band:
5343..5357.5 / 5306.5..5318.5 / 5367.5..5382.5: 0.01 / 23.7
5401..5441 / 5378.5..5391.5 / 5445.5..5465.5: -0.04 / 22.4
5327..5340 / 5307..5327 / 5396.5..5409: 0.06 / 23.1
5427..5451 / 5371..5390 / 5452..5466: -0.03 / 22.3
